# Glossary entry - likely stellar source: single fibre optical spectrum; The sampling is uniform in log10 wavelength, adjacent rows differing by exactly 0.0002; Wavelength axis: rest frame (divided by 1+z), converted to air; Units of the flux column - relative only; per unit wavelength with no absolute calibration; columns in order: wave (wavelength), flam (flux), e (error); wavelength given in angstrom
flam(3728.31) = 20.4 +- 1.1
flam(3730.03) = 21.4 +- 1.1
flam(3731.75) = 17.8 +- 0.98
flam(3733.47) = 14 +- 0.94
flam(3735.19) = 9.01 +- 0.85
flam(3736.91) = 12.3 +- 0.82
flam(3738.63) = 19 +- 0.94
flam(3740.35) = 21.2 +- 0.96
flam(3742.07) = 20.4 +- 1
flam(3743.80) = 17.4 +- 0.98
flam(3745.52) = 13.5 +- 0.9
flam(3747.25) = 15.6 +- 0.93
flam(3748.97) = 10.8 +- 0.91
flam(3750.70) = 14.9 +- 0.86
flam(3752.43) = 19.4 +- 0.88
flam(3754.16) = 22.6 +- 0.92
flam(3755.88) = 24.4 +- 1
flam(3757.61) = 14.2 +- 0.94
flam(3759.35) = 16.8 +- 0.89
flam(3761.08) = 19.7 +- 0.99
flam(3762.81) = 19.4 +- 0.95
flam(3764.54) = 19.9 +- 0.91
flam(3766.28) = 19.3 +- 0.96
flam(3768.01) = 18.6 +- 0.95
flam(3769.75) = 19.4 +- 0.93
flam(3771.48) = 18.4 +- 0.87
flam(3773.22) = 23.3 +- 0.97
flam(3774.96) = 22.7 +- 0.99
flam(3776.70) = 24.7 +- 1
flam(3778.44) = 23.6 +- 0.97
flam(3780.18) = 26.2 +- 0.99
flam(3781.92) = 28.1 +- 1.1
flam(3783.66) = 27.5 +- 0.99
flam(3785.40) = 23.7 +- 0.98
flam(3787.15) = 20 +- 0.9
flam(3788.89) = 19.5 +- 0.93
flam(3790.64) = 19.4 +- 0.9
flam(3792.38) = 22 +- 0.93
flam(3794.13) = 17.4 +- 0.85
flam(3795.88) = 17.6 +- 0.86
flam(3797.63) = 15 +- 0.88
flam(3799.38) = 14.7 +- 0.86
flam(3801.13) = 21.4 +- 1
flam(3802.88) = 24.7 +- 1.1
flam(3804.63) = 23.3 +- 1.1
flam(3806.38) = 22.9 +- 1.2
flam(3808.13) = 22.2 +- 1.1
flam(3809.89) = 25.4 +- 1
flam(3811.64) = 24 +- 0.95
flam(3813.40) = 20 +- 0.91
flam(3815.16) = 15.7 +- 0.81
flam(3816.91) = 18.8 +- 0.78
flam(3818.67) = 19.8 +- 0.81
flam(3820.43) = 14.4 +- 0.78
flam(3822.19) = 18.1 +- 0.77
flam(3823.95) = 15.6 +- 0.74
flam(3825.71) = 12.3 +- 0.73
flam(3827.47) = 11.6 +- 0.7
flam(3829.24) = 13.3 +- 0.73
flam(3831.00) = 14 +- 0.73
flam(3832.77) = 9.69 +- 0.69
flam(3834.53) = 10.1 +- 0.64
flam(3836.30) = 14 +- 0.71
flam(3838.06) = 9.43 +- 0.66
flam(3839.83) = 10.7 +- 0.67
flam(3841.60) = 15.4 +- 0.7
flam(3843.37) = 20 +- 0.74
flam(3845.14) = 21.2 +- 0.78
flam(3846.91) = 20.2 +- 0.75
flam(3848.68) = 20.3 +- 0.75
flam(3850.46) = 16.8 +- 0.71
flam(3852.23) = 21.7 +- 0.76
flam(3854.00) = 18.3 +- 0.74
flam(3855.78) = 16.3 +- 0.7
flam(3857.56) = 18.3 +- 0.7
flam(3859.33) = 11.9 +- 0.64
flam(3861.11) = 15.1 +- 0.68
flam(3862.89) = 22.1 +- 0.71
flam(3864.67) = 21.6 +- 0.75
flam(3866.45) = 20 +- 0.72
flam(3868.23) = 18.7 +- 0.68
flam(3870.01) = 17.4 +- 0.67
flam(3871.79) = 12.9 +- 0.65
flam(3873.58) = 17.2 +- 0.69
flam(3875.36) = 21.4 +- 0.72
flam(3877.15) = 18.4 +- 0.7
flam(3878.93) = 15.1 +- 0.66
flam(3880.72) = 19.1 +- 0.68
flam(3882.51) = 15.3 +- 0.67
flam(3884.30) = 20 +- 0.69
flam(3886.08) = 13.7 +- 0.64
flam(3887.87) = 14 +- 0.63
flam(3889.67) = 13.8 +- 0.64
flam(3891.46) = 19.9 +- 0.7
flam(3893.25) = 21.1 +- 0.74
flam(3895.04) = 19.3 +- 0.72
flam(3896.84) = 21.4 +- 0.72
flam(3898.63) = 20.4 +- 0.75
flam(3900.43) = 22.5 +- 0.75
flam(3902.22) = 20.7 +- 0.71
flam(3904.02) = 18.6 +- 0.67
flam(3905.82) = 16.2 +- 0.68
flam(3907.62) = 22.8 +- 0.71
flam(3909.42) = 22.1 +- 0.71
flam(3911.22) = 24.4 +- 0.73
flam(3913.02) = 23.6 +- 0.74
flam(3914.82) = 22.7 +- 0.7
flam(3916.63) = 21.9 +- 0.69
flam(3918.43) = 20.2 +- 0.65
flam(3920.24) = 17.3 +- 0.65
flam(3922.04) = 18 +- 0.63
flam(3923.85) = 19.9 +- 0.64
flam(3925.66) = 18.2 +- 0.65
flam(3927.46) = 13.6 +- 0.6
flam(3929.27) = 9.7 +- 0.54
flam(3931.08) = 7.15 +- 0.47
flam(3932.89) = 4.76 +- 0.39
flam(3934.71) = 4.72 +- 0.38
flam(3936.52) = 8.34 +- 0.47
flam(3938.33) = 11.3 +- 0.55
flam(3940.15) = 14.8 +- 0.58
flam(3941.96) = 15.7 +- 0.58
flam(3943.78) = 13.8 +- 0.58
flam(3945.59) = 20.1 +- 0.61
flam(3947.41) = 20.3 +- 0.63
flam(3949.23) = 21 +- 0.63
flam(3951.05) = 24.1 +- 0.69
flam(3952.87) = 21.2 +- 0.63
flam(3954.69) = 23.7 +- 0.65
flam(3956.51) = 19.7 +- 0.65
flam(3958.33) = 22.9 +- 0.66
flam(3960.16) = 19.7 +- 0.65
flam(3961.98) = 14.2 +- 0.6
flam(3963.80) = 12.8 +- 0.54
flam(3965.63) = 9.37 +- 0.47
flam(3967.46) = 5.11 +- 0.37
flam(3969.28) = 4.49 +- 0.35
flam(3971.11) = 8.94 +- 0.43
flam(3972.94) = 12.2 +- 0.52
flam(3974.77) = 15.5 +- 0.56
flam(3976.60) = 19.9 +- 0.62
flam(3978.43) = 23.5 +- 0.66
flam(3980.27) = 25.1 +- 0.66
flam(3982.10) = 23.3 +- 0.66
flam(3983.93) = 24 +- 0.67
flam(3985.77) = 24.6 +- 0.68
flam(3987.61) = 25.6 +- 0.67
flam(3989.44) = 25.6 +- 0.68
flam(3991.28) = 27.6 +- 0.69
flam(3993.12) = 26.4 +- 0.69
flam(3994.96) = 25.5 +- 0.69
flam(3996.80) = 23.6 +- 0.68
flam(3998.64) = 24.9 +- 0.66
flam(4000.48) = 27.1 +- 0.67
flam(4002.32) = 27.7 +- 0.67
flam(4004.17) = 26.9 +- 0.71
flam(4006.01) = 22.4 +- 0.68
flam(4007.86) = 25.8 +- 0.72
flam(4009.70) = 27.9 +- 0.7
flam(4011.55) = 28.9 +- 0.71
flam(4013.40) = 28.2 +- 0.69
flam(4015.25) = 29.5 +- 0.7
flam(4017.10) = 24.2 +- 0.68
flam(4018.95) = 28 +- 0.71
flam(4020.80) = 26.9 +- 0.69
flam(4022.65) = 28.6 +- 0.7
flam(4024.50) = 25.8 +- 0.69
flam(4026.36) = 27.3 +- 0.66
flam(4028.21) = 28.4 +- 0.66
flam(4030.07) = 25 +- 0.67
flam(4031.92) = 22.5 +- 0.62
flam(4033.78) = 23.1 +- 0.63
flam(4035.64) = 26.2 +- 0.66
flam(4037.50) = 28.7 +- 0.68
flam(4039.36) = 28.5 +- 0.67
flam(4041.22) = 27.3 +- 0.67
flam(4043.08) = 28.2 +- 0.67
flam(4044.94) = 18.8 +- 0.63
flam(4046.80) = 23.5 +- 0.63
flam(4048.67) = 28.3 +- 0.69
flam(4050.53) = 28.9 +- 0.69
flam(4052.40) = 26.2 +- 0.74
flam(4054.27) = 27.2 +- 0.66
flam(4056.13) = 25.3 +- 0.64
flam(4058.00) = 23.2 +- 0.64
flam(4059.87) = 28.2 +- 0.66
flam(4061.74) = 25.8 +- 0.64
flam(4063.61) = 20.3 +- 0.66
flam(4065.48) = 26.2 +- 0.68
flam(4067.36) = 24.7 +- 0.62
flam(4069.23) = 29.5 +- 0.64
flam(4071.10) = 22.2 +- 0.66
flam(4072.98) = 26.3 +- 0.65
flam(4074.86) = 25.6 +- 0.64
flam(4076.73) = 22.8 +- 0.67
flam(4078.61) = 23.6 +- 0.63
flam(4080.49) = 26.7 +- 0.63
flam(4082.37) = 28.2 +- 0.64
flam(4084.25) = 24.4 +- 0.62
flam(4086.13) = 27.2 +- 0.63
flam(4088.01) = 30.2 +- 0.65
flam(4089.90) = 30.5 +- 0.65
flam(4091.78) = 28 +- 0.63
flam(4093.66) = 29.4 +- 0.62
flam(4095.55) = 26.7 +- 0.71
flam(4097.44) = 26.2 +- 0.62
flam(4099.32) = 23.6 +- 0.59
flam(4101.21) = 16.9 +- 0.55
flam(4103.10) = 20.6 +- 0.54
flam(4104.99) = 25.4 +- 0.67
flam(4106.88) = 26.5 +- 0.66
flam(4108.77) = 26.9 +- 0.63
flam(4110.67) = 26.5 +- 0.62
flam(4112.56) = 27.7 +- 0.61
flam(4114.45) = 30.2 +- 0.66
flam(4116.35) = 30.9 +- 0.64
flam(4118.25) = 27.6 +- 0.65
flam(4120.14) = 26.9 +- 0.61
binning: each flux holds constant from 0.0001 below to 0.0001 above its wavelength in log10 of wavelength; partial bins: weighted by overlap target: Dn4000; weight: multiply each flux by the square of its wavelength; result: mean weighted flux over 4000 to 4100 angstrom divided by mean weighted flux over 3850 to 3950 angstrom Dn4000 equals 1.63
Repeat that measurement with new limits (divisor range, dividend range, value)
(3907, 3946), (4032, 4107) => 1.72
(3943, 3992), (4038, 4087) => 1.43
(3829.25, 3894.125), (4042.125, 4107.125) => 1.70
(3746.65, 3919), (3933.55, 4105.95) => 1.36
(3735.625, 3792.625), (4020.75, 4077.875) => 1.50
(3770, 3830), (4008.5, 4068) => 1.47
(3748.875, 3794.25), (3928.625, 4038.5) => 1.12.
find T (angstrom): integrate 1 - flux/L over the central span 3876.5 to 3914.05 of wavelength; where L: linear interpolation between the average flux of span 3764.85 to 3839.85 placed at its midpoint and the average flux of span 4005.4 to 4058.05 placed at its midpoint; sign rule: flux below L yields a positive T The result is 4.8 angstrom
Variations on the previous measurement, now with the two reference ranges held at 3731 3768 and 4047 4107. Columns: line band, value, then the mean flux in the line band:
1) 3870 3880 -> 1.7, 17.1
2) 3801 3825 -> -1.9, 20.4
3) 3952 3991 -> 8.0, 18.3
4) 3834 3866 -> 4.7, 17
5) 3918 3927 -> 1.4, 18.4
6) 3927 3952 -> 9.8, 13.5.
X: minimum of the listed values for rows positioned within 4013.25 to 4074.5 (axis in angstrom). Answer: 18.8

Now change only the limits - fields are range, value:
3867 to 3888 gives 12.9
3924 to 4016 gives 4.49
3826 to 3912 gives 9.43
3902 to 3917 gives 16.2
